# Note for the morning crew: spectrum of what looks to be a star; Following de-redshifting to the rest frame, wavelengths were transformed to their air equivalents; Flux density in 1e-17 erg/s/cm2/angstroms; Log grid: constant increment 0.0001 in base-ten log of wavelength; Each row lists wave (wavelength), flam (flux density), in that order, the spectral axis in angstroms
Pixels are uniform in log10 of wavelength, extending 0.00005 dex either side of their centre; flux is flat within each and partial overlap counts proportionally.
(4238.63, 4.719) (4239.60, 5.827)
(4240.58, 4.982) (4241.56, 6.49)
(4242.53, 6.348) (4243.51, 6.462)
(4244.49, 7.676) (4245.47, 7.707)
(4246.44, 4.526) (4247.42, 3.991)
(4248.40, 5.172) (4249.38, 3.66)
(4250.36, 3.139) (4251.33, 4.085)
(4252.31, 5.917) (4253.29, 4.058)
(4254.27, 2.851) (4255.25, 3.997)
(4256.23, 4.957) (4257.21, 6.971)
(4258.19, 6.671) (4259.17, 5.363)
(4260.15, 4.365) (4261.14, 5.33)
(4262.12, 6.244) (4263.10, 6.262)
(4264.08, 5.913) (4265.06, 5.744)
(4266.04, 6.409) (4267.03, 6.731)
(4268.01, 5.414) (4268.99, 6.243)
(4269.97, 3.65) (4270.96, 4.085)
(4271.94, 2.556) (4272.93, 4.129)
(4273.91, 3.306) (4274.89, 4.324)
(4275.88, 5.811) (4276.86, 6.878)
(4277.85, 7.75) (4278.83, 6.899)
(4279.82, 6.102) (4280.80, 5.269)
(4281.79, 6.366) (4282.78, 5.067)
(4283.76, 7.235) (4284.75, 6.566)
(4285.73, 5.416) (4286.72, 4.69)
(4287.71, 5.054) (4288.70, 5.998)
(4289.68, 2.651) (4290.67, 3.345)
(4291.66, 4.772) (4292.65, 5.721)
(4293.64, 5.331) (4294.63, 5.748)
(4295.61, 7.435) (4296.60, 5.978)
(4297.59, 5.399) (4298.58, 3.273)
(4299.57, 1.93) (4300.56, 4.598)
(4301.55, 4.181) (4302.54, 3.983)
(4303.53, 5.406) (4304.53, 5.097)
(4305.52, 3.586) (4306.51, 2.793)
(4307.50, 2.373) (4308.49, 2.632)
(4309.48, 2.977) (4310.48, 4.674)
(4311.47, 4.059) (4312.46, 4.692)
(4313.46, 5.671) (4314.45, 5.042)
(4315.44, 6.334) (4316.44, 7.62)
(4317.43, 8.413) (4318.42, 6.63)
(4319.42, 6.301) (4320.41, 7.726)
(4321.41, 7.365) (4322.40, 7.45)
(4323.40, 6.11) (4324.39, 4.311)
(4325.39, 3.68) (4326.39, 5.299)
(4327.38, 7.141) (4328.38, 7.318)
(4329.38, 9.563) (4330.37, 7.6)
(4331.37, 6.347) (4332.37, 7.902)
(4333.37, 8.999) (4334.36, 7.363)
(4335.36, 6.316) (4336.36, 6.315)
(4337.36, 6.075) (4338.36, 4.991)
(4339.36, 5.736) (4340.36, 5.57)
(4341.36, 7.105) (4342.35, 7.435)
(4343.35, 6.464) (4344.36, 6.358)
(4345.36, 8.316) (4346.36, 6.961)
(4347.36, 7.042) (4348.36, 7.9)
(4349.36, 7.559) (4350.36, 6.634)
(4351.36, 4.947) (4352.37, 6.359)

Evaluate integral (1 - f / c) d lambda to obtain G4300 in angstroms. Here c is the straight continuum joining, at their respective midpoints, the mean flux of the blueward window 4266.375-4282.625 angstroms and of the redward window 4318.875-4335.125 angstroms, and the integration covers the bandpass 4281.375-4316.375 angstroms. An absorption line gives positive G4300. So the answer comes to 7.25 angstroms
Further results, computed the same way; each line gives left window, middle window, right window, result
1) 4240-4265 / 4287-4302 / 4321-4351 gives 3.19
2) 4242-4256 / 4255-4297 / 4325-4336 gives 1.38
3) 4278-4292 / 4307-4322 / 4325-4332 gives 2.05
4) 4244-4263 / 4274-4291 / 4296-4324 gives -1.60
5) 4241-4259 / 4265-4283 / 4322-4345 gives 0.77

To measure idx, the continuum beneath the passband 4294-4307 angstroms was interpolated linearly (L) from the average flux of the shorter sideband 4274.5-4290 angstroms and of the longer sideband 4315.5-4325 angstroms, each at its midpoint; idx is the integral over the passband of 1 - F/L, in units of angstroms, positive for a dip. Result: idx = 3.5 angstroms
